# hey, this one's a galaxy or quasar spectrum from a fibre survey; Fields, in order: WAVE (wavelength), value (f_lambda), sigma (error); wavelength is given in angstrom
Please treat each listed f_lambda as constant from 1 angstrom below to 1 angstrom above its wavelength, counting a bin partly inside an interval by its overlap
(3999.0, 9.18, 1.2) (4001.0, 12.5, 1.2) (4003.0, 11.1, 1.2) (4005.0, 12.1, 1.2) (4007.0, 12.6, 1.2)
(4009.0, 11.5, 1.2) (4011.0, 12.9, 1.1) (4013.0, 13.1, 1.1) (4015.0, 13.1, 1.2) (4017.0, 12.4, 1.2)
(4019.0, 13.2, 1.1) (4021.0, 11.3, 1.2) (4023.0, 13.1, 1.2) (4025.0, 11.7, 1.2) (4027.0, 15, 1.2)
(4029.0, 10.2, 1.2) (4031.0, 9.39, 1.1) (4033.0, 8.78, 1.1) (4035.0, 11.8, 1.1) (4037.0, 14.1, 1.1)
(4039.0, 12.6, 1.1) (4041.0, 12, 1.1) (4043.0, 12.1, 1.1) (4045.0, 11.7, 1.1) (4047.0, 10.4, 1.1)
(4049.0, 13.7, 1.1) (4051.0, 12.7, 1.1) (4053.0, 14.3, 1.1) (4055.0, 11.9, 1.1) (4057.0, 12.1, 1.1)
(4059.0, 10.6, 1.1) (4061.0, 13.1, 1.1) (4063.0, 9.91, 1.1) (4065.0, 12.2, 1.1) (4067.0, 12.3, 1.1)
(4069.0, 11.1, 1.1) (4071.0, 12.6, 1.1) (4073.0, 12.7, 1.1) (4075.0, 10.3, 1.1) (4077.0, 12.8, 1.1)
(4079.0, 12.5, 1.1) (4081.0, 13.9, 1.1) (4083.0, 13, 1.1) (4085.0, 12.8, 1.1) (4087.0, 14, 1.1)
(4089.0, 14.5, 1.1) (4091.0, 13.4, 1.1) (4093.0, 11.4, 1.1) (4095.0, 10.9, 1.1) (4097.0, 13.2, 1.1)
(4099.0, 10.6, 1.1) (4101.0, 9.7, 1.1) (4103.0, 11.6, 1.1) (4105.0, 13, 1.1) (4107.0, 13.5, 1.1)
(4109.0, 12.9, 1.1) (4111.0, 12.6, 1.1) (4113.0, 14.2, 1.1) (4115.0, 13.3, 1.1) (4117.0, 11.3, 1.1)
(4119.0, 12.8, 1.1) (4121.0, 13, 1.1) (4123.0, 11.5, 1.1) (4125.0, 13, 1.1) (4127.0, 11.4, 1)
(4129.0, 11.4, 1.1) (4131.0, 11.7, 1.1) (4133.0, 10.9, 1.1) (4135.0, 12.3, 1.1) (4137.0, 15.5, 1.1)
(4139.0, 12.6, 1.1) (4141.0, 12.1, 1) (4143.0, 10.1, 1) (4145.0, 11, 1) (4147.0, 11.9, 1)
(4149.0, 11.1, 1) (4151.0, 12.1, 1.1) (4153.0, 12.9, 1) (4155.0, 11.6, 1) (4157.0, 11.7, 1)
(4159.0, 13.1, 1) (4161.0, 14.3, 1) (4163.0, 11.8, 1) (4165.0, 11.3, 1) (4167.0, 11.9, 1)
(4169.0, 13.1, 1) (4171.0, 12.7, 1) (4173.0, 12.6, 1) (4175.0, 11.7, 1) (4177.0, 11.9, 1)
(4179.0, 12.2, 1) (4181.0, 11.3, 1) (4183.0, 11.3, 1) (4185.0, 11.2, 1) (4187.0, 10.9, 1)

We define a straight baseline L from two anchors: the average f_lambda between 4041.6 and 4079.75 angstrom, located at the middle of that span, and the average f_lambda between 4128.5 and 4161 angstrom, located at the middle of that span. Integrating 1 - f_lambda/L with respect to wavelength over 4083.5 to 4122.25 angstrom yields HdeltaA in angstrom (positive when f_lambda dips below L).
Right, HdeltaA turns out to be -1.6 angstrom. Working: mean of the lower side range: 12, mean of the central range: 12.6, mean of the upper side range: 12.1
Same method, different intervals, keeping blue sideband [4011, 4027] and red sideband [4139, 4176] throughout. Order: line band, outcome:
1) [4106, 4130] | -0.62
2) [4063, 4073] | 0.48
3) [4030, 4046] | 1.37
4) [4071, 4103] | 0.12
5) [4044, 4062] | 0.42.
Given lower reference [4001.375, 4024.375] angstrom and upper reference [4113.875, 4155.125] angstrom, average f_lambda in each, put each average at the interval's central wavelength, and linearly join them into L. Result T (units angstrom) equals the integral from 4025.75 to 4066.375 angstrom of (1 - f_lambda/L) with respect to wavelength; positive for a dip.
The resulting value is 1.2 angstrom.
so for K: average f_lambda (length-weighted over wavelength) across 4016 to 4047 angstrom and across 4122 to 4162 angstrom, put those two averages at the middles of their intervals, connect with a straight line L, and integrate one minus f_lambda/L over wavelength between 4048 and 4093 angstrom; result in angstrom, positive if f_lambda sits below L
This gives -2.1 angstrom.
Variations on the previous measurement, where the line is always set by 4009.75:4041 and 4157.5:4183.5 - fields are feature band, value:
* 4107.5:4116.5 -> -0.7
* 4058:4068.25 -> 0.5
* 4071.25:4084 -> -0.4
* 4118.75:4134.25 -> 0.4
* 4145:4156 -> 0.4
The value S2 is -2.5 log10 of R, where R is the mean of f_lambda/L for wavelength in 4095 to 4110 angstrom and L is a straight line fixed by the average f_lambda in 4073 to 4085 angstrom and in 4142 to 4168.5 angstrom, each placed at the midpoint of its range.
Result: 0.03 mag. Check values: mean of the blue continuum 12.5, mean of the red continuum 11.9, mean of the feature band 12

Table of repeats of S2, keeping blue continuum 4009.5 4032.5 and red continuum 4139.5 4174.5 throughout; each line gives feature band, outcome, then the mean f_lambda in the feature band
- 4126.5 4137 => 0.02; 11.9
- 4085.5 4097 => -0.06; 12.9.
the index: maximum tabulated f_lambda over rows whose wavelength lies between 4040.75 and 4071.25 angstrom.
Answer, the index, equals 14.3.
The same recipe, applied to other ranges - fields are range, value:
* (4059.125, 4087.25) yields 14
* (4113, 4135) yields 14.2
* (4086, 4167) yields 15.5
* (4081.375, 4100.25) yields 14.5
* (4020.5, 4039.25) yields 15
